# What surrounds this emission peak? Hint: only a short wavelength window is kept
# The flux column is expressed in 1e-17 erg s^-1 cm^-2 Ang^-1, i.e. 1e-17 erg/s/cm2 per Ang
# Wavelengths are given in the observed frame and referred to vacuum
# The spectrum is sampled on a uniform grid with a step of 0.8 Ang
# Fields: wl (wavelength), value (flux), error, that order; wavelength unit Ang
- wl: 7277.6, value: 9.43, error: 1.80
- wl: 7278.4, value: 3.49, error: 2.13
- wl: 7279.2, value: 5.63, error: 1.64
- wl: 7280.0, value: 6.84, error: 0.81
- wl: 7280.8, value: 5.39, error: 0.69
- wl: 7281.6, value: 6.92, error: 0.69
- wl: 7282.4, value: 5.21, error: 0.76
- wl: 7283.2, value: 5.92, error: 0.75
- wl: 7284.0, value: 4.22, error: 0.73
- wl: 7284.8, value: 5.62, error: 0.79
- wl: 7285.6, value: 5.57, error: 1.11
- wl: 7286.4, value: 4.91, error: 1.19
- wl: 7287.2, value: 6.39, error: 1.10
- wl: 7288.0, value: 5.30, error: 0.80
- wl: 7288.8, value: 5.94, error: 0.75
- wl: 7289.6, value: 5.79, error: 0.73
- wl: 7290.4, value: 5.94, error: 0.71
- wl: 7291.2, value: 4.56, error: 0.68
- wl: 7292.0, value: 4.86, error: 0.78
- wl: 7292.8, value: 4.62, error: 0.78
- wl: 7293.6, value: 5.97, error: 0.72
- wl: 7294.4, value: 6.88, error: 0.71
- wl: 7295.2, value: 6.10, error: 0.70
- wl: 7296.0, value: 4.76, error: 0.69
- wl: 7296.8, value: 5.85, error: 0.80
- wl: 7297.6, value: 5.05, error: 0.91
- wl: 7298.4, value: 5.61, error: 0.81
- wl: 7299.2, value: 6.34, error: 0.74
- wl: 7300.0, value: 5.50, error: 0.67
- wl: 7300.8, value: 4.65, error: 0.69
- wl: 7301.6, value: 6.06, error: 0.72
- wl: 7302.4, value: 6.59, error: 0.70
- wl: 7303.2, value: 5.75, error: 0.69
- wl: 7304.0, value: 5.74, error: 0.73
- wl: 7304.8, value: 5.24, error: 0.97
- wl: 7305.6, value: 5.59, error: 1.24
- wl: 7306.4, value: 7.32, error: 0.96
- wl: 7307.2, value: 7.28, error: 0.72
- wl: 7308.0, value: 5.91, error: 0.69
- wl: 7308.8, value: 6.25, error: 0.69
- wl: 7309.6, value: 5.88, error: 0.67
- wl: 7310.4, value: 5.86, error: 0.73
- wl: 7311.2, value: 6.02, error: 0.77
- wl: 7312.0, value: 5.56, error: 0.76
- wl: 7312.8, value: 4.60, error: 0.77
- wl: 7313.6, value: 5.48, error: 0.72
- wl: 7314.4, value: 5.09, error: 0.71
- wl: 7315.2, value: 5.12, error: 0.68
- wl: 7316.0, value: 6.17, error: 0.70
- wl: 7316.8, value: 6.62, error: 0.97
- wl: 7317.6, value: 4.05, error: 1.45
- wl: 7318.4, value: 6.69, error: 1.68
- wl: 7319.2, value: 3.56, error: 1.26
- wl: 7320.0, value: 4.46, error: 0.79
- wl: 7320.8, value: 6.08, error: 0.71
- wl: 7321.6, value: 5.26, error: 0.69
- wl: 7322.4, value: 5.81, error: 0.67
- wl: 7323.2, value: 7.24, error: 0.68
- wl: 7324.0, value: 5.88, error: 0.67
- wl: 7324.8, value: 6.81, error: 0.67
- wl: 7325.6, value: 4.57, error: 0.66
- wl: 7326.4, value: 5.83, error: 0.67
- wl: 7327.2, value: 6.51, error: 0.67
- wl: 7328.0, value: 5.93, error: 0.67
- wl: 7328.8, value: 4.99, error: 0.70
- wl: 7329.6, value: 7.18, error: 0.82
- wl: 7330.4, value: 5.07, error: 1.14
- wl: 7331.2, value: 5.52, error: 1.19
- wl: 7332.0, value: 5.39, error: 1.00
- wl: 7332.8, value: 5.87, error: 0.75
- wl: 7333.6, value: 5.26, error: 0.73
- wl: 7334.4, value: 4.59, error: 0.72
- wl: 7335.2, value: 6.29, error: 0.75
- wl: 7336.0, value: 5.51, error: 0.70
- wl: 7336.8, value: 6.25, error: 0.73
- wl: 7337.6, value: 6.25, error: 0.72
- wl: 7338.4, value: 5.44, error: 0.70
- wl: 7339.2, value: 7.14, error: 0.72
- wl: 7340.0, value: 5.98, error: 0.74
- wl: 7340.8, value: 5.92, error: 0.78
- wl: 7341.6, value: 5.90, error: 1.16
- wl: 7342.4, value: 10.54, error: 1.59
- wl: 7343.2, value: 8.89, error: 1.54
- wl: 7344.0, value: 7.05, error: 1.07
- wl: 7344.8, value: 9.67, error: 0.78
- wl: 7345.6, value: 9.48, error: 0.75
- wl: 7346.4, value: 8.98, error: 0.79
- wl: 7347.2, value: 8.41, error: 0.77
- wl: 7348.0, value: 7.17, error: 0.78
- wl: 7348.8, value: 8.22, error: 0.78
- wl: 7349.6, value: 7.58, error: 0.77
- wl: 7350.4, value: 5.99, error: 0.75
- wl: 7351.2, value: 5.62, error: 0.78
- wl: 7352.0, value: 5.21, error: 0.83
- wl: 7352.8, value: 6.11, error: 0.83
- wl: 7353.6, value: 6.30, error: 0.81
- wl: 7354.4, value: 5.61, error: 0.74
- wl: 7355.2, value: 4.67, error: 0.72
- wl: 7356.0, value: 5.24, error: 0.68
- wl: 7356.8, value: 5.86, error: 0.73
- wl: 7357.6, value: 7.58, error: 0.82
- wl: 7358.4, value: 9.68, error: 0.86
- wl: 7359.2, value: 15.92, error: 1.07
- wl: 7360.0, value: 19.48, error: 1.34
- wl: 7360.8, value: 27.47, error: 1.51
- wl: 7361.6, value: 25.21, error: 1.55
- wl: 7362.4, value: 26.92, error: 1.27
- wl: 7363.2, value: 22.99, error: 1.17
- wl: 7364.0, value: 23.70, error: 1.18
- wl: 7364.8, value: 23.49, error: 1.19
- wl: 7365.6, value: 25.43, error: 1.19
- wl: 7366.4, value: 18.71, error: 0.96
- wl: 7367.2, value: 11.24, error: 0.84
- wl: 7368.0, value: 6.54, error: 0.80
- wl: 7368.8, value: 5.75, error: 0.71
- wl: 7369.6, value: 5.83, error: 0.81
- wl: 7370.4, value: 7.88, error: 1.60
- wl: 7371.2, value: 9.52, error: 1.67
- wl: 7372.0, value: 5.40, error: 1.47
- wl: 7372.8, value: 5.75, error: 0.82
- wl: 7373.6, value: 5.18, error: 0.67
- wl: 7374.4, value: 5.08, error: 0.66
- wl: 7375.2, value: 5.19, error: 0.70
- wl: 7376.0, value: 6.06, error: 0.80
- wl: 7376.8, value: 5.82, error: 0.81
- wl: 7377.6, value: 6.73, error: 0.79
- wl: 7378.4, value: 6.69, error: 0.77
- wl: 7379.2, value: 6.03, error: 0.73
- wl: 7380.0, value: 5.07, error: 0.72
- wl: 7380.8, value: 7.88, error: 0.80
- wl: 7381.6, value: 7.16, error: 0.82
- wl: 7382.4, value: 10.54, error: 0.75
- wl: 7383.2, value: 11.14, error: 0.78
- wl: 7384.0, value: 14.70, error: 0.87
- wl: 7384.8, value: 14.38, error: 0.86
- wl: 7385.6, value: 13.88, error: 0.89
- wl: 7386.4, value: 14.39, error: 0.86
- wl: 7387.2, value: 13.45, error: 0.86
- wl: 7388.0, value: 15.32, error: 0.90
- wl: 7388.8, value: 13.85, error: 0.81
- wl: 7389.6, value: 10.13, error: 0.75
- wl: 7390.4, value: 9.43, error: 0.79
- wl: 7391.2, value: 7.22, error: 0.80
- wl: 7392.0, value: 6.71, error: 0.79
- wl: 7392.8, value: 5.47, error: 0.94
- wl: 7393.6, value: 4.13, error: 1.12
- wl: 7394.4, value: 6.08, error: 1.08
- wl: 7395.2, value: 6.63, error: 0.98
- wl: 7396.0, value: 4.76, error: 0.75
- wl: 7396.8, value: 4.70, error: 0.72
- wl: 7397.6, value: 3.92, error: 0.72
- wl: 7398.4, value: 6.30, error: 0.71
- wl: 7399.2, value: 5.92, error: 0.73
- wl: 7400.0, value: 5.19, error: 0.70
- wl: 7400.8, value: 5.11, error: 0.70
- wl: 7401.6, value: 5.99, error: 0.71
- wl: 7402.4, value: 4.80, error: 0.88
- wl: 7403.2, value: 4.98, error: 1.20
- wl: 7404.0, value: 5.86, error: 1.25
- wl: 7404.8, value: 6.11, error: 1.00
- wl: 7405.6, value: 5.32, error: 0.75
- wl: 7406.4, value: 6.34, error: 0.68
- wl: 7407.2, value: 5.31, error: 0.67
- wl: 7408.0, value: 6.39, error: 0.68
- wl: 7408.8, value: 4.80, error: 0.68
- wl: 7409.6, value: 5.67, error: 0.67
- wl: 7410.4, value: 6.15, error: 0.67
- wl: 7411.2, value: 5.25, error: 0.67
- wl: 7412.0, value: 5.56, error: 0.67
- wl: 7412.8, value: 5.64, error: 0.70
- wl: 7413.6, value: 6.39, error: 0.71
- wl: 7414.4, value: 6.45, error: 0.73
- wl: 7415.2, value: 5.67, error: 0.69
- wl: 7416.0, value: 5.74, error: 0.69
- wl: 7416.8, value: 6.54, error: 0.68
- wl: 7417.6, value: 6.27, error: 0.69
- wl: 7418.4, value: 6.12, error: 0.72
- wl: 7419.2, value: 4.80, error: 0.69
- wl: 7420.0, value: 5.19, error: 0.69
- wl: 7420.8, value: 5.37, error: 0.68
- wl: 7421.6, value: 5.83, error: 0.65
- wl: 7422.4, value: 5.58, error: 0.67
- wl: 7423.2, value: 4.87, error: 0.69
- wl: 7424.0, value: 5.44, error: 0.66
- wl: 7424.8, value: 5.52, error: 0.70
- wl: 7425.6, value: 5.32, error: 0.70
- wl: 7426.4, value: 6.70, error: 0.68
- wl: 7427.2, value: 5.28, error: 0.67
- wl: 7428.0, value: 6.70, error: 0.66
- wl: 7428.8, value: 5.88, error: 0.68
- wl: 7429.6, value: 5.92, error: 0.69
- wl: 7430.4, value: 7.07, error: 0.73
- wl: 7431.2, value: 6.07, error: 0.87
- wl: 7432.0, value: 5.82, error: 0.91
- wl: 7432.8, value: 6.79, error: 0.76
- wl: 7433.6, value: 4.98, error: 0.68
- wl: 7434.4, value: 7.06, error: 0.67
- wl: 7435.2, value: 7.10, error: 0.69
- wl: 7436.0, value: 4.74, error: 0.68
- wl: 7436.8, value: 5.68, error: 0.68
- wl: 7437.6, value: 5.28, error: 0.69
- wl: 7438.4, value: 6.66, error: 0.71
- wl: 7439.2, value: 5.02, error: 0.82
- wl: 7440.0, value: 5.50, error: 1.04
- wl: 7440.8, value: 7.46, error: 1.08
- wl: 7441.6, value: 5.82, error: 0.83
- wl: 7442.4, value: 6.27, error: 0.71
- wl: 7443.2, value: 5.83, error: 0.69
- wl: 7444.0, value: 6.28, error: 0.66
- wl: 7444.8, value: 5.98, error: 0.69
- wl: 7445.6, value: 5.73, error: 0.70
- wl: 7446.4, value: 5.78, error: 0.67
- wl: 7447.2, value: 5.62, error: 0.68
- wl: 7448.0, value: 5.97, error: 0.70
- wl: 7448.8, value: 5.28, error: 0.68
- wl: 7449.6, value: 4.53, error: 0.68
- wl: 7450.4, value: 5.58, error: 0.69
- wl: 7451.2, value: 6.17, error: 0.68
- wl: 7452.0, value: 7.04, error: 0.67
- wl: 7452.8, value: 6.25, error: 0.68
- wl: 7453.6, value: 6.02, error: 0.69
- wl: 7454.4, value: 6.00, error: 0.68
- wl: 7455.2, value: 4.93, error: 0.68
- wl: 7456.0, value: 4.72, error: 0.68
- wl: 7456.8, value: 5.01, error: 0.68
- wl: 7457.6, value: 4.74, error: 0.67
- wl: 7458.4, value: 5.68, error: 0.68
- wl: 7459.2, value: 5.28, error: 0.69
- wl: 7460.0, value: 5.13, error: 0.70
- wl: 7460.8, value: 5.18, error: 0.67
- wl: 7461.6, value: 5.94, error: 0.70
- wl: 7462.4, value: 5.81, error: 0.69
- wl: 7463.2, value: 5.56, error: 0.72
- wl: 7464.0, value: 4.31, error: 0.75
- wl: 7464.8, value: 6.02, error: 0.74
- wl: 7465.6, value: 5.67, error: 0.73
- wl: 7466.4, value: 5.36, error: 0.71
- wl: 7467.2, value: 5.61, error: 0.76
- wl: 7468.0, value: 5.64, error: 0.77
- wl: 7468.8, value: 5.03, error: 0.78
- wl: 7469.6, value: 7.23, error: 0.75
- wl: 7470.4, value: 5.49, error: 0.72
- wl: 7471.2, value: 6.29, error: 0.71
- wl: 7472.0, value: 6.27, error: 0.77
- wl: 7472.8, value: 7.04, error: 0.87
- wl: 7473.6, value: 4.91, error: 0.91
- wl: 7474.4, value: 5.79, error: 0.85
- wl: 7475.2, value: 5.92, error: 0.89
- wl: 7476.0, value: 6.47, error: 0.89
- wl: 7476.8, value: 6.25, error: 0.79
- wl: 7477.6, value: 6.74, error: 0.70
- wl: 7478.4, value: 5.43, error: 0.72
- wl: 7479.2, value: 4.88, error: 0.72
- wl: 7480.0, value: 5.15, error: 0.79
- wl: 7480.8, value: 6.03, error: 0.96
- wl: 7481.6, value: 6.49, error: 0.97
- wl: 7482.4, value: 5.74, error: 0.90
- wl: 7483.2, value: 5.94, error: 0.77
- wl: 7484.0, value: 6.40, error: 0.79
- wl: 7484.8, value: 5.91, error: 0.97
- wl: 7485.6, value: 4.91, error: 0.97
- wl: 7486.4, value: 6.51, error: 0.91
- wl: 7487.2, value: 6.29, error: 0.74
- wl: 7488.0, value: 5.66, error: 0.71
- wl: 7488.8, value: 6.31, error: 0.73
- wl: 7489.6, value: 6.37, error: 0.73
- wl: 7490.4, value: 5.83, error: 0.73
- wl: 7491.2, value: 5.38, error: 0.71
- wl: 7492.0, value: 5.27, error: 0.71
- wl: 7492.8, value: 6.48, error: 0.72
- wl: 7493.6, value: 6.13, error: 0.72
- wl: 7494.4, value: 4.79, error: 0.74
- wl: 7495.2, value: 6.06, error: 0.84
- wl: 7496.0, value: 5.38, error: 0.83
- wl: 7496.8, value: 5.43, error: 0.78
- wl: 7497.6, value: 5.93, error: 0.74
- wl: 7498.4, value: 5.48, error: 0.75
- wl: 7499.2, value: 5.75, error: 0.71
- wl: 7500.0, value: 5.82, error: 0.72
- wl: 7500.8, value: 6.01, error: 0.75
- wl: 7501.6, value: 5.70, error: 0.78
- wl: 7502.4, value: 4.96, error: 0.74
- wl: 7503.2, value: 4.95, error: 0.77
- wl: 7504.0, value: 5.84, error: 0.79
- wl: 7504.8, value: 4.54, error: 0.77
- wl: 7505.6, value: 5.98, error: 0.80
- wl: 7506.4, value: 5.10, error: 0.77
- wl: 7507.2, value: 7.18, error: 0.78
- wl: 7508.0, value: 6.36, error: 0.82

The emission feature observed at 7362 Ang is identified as Halpha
